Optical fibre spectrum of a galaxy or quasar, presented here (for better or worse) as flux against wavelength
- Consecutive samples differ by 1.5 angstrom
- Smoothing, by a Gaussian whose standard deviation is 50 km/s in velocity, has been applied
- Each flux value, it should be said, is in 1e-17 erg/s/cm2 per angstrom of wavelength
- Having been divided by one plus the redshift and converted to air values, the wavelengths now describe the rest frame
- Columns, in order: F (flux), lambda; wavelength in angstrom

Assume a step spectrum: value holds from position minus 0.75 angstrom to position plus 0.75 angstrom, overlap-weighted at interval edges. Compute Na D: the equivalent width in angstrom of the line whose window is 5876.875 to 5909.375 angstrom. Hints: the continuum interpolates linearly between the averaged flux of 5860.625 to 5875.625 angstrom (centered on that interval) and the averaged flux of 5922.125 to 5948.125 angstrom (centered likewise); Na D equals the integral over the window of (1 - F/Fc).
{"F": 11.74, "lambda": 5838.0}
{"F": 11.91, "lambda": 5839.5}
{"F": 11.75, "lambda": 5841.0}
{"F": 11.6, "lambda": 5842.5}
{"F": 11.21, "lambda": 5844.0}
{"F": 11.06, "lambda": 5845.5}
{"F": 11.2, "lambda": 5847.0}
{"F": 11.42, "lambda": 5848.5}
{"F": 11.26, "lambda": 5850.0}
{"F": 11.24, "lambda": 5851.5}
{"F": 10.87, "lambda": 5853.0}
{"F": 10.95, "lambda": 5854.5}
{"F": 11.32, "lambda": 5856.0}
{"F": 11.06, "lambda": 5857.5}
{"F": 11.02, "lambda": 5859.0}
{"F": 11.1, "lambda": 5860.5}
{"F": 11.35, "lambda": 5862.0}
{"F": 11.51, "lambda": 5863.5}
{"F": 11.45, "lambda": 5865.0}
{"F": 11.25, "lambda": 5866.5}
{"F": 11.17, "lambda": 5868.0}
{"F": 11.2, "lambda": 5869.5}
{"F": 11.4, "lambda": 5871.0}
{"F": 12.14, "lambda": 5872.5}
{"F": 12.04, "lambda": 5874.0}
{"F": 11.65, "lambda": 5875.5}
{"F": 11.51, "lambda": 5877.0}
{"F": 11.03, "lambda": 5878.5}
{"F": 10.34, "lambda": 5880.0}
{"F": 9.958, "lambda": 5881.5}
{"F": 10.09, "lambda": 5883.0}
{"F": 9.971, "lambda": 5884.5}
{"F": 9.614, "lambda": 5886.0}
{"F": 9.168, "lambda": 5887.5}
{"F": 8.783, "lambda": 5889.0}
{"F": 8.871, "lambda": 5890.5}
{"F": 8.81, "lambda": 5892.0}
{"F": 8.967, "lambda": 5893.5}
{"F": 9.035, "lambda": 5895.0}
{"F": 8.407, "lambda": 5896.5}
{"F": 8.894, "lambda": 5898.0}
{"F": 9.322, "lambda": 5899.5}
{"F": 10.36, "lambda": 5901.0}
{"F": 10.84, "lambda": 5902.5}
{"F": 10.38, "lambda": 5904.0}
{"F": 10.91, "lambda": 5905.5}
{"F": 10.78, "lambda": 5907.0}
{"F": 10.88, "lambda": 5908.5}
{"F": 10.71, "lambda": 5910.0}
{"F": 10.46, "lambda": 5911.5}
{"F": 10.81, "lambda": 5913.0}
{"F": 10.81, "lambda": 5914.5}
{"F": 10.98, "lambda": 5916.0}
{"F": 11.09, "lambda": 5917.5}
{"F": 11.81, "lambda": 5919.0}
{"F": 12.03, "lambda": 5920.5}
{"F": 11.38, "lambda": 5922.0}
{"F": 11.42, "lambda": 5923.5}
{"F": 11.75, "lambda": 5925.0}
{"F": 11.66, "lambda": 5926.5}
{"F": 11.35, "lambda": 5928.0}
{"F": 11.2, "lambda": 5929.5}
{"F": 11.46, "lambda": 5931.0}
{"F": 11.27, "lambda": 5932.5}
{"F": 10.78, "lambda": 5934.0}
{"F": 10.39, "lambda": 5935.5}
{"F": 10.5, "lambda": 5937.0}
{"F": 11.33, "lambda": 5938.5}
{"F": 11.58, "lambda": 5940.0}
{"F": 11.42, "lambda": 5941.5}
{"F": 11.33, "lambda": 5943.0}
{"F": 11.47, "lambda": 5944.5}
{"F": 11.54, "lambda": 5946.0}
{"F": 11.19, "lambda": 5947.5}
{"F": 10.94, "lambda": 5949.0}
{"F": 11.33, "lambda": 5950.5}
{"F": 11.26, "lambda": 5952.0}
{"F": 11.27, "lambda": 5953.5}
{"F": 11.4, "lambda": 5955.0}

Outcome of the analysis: 4.5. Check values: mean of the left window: 11.5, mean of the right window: 11.3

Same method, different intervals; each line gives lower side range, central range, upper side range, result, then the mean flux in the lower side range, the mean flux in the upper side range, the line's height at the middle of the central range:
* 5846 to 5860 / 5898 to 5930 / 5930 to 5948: 0.7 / 11.1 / 11.2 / 11.2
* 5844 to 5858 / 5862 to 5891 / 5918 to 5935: 1.4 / 11.2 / 11.4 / 11.3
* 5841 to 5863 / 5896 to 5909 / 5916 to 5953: 1.3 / 11.2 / 11.3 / 11.3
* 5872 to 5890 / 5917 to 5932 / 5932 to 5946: -0.7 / 10.5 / 11.1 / 11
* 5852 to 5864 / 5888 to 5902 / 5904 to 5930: 2.6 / 11.1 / 11.2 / 11.2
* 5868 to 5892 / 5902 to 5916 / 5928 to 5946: 0.1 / 10.5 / 11.2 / 10.8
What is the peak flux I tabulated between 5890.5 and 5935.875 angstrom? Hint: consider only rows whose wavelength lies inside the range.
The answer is 12.03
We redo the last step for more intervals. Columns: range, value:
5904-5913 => 10.91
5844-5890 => 12.14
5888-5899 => 9.035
